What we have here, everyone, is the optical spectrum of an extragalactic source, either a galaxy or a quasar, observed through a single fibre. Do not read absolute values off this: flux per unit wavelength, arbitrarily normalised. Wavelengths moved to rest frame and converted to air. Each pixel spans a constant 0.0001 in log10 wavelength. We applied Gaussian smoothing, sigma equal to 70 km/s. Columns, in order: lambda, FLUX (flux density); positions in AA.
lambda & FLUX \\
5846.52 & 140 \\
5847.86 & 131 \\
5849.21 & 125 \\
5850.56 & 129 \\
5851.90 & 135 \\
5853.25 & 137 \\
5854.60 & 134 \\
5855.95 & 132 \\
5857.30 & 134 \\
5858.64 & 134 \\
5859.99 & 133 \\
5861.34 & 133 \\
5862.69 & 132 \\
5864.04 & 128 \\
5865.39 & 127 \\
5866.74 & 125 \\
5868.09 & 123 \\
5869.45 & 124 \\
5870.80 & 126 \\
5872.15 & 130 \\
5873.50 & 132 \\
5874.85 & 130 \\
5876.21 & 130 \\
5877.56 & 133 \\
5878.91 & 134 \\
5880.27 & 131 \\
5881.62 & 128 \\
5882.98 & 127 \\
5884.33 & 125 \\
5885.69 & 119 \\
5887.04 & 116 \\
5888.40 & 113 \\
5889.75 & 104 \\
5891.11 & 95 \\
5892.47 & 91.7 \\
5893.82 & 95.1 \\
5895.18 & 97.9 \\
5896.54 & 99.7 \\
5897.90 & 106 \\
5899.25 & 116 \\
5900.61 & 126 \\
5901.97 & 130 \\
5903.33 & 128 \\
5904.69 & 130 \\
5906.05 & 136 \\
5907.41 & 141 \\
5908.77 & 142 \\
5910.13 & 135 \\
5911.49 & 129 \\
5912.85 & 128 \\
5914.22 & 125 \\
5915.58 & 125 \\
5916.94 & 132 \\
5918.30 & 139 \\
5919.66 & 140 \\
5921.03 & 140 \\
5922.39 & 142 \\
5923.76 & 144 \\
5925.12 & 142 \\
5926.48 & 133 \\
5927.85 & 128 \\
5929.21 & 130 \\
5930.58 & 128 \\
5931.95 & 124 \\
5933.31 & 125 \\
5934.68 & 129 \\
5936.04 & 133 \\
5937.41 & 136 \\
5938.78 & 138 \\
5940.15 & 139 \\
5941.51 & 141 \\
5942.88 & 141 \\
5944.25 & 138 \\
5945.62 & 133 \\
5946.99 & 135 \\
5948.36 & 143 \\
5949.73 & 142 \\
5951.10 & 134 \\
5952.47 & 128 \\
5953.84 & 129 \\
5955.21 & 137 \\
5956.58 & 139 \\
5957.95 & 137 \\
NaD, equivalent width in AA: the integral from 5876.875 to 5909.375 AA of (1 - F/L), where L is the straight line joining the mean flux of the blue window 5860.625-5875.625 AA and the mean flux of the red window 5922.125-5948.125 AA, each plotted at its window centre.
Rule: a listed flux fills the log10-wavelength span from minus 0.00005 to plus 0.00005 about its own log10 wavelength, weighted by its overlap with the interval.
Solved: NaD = 2.8 AA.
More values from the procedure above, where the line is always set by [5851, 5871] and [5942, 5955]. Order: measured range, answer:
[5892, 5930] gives 1.9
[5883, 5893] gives 1.6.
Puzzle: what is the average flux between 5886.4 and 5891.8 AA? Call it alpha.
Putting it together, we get 107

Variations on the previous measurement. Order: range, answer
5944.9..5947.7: 134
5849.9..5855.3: 134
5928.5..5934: 127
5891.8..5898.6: 98.3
